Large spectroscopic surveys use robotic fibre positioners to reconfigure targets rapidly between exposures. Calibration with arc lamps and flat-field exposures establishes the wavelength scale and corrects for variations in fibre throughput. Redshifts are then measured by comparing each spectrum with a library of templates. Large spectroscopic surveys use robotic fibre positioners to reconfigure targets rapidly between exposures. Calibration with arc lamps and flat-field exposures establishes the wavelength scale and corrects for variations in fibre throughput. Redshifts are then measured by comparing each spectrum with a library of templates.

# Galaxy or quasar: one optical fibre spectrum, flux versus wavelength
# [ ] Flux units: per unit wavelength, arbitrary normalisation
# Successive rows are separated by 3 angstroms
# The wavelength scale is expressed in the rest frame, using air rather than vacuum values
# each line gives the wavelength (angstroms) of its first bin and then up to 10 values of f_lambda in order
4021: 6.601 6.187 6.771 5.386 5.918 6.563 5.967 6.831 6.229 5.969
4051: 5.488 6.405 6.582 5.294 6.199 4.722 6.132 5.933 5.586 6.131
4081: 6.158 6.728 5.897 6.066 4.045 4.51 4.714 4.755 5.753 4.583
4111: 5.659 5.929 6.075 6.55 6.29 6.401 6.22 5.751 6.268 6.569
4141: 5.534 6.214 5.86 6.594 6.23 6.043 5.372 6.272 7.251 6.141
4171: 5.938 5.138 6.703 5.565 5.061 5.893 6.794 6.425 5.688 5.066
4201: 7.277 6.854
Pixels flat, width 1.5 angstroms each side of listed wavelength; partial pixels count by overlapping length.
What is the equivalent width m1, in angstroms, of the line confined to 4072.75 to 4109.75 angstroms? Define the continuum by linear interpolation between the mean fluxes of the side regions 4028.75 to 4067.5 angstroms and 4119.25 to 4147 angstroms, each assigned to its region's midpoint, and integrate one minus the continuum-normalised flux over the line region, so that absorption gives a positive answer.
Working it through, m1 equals 3.9 angstroms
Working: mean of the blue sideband 5.97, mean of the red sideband 6.17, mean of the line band 5.42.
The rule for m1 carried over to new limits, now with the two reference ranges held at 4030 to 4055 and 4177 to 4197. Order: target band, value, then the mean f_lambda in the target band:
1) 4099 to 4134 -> 1.5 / 5.77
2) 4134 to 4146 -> -0.3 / 6.13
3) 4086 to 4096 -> 1.4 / 5.18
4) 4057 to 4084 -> 1.0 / 5.87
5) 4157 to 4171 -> -0.6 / 6.22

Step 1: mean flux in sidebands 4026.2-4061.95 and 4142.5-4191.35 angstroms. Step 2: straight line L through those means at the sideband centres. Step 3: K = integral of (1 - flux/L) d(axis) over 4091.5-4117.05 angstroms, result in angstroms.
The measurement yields 4.3 angstroms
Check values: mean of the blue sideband 6.11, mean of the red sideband 6.07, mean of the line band 5.06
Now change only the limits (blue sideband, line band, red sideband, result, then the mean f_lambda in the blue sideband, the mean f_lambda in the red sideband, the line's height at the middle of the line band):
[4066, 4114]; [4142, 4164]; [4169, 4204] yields -1.0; 5.5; 6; 5.83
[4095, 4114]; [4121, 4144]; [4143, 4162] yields -2.1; 5.08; 6.07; 5.66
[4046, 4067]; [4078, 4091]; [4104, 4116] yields -1.3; 5.84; 5.49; 5.66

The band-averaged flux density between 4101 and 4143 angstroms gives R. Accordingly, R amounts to 5.9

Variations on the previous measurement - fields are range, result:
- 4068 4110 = 5.49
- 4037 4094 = 5.94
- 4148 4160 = 6.08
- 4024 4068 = 6.03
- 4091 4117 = 5.08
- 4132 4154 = 6.15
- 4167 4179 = 5.96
